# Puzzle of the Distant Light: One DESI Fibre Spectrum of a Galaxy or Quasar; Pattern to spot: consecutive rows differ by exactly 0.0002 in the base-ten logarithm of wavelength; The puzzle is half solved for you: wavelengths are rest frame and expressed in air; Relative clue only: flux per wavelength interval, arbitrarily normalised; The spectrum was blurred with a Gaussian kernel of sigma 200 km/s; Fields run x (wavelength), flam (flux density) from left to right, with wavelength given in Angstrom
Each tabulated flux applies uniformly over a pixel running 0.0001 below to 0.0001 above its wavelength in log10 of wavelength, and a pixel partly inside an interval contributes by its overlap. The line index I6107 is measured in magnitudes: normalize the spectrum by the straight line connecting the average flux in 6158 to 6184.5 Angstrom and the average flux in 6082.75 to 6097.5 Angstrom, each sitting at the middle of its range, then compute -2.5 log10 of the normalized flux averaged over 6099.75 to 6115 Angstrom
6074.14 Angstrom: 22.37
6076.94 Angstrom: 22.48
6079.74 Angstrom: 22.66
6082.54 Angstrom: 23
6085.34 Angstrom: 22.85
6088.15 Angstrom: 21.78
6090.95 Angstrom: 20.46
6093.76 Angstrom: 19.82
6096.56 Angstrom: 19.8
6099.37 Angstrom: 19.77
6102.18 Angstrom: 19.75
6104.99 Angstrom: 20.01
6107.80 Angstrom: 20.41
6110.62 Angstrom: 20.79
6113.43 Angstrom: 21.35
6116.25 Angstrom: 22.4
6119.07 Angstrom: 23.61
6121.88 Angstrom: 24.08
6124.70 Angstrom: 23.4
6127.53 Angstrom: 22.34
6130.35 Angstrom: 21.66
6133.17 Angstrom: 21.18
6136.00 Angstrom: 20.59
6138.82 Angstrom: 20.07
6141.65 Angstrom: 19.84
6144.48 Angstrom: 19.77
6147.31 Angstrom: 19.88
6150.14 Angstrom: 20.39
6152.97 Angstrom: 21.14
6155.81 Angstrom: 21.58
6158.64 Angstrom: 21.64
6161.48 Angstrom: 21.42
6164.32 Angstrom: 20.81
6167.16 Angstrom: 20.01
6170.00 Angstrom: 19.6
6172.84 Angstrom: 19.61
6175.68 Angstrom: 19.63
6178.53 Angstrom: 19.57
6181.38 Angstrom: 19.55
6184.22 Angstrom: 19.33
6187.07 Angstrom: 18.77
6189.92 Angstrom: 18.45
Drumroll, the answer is 0.03 mag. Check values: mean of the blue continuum 21.1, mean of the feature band 20.4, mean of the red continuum 20.1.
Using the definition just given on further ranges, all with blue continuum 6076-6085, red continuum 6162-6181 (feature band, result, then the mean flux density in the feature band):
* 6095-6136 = 0.01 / 21.4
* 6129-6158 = 0.01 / 20.6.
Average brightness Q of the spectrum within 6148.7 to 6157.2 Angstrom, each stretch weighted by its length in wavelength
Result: 21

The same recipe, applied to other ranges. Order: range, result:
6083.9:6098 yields 20.9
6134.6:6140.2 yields 20.4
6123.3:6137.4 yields 21.8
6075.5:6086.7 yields 22.7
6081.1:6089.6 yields 22.5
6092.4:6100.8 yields 19.8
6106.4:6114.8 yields 20.8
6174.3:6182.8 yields 19.6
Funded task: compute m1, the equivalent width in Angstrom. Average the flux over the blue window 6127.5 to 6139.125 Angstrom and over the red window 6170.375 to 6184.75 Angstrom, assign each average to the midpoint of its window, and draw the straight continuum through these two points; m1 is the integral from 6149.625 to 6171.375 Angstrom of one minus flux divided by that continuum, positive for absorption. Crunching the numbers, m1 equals -0.7 Angstrom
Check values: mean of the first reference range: 21.1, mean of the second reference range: 19.6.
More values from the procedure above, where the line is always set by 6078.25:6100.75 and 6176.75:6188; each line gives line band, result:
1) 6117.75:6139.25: -1.8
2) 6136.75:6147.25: 0.1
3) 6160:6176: -0.5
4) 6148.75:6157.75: -0.5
